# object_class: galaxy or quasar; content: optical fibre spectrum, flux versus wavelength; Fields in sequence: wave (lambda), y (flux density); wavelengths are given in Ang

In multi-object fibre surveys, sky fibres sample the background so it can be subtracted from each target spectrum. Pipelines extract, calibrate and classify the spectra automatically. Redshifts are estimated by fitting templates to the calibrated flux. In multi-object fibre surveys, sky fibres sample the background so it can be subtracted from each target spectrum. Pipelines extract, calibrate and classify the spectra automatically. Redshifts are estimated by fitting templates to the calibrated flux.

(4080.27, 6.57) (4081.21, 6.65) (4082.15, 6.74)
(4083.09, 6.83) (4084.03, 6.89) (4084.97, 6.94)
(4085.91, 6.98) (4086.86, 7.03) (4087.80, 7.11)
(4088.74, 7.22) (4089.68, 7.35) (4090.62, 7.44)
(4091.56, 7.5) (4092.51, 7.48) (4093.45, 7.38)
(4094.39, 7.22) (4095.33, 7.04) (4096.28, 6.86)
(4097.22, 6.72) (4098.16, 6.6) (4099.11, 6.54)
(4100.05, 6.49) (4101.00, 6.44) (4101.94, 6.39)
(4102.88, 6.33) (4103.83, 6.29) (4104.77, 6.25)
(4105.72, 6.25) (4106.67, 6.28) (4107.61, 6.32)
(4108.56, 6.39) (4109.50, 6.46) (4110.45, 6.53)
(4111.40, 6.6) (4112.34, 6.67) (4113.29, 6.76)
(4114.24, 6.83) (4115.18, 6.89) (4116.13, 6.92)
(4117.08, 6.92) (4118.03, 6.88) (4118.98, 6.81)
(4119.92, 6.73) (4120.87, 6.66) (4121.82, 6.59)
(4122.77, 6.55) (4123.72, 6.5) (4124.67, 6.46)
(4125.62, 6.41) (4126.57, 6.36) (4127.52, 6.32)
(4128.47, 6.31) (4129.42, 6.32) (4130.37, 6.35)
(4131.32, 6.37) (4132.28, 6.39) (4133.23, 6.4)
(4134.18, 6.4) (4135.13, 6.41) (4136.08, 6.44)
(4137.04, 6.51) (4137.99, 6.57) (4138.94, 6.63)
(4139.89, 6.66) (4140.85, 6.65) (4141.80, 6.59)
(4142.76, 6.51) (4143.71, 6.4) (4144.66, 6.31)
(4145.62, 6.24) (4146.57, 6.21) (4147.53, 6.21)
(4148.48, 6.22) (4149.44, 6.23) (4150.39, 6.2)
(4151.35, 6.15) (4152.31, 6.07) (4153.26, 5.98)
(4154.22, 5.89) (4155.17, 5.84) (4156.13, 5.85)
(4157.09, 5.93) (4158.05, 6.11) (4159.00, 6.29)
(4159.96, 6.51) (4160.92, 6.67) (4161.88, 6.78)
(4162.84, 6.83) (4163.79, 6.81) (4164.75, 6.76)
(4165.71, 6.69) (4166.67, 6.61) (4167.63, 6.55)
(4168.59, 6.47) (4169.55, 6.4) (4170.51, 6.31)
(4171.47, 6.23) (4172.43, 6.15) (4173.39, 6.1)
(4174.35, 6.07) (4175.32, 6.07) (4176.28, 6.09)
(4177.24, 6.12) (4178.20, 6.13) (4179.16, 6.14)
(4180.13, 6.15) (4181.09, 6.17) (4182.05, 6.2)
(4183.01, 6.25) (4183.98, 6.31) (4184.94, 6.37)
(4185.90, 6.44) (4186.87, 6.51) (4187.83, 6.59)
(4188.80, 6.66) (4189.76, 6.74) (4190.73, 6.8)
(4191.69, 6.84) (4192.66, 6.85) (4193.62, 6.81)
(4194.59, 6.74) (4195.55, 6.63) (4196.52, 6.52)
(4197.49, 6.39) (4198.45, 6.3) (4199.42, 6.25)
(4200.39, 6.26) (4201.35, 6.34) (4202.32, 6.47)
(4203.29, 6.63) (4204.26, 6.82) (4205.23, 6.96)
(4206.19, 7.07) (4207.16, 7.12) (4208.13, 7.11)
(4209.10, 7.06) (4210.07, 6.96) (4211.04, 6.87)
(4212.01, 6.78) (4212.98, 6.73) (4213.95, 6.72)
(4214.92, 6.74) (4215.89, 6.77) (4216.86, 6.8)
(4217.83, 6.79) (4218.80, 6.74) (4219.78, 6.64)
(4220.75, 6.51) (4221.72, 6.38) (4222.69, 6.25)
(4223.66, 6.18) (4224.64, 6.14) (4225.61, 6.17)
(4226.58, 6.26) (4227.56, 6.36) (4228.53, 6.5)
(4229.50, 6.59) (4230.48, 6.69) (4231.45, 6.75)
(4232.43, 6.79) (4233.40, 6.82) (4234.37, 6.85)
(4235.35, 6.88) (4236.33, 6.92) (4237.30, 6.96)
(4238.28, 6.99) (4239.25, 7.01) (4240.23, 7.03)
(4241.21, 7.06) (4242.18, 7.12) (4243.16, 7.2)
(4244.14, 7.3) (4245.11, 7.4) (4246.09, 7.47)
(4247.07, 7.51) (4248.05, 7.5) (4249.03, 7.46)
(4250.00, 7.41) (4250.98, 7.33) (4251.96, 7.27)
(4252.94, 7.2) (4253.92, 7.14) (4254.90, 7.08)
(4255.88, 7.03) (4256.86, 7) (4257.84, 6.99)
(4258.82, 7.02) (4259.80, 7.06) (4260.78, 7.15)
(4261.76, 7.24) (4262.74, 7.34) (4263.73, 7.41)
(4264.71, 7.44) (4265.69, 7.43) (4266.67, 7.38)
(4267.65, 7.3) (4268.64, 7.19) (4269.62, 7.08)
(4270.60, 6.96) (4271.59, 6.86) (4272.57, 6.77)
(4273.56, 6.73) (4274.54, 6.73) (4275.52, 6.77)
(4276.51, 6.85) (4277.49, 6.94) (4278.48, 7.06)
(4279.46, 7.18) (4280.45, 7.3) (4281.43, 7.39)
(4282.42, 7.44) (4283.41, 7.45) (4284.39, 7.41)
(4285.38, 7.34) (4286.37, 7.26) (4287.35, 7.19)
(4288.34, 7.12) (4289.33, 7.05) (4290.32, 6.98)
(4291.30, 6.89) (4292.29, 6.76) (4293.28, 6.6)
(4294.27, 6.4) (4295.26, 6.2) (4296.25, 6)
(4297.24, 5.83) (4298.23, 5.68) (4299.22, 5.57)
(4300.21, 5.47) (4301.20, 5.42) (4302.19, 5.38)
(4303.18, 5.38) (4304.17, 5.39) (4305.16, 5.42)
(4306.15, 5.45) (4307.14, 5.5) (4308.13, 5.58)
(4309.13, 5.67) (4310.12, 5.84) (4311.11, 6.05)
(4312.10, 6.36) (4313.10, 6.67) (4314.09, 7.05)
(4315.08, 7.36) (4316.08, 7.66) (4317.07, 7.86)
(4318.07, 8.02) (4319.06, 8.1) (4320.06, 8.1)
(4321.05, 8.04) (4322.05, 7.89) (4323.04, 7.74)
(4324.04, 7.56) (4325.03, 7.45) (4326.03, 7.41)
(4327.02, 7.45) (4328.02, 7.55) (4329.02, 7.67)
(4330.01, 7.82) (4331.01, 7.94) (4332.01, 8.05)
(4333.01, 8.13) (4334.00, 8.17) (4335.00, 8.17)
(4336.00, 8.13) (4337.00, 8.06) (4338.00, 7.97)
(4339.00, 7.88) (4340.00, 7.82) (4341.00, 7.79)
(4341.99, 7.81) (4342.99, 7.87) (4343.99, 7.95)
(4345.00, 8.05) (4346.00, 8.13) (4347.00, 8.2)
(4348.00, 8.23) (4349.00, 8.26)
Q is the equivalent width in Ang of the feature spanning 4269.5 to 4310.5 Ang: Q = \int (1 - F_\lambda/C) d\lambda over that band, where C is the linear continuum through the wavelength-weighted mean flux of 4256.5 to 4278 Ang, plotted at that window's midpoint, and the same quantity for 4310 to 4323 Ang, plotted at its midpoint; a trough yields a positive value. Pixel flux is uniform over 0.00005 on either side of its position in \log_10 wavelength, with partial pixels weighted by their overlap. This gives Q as 4.1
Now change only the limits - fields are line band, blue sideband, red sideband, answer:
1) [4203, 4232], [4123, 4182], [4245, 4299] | 0.2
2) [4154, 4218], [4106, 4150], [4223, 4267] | 2.4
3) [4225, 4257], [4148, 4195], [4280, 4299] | -1.7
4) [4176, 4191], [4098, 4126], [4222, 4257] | 0.9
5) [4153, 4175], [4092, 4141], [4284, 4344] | 1.1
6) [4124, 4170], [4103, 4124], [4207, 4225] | 1.7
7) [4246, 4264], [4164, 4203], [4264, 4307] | -1.8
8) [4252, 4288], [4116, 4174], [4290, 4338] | -2.0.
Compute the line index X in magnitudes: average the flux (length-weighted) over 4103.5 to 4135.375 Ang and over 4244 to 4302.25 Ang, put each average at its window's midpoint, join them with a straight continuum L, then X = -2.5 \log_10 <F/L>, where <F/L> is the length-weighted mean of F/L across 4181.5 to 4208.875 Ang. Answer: 0.02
